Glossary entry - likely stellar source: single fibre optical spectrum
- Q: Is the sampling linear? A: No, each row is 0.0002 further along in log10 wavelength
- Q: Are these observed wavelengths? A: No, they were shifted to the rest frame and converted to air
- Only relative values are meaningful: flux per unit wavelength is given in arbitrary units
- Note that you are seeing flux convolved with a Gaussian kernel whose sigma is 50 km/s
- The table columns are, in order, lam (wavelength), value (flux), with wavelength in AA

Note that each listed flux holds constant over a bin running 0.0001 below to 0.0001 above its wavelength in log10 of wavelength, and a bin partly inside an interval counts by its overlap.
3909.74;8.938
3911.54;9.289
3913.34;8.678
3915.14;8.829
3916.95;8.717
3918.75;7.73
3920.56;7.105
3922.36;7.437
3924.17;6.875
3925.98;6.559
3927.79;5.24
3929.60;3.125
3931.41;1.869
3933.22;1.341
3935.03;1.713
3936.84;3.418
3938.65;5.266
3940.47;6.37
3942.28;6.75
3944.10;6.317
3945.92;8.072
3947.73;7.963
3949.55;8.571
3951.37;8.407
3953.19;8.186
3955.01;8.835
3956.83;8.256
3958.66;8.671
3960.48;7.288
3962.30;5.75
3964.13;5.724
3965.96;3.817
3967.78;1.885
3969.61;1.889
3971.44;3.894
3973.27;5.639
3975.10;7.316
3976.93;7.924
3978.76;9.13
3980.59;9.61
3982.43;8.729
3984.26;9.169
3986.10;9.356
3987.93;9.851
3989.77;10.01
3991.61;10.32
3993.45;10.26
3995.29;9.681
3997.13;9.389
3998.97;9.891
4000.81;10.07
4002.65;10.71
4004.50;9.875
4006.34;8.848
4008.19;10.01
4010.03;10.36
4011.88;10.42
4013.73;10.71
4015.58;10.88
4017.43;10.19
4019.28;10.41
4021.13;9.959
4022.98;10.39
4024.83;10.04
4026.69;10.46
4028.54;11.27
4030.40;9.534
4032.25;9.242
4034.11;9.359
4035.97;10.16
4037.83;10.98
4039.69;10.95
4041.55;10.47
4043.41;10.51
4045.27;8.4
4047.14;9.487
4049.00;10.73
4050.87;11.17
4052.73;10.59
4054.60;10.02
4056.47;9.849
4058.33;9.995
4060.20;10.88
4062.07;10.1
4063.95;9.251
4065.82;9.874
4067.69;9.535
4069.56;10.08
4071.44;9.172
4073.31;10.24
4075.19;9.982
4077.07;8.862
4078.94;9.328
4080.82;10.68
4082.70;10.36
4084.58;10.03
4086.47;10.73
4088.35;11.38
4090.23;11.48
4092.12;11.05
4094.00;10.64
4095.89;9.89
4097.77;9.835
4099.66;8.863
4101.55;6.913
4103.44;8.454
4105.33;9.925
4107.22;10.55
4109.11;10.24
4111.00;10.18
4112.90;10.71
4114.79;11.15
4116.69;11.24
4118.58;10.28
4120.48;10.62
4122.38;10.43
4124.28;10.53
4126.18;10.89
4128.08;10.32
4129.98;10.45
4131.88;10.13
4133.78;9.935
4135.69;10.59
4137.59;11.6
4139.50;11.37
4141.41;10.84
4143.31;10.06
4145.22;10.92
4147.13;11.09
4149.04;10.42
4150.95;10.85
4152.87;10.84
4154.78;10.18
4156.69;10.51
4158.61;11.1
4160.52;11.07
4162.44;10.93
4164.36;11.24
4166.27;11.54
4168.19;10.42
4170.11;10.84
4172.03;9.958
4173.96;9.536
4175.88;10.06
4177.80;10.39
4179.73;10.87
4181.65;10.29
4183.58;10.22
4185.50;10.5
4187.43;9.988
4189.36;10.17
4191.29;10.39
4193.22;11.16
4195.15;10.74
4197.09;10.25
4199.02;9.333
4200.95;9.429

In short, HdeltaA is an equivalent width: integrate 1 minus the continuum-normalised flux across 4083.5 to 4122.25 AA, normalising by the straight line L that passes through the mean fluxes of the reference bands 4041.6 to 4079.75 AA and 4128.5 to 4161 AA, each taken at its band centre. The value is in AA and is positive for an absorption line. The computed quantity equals 0.4 AA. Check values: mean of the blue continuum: 9.92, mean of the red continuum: 10.7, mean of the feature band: 10.2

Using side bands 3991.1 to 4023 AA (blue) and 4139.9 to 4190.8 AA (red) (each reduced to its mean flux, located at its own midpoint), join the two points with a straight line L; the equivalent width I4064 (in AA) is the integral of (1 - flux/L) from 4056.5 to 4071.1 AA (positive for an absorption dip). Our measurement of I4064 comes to 0.5 AA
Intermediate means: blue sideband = 10.1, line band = 9.92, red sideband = 10.6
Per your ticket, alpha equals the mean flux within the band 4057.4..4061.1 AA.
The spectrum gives 10.4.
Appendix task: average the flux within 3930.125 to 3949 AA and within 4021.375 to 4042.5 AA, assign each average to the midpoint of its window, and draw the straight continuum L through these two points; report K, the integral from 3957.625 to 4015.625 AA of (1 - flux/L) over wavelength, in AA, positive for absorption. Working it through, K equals -4.2 AA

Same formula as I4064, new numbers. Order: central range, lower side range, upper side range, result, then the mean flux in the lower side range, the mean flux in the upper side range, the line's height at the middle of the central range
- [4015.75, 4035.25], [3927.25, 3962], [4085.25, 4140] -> -4.75 AA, 6.1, 10.3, 8.14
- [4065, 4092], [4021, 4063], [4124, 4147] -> 0.60 AA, 10.2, 10.7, 10.4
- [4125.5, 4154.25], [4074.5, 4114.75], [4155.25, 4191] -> -1.00 AA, 10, 10.5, 10.3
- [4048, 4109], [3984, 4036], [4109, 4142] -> 2.23 AA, 10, 10.6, 10.4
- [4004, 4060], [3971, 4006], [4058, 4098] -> -3.47 AA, 9.06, 10.2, 9.6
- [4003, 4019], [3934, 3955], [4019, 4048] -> -1.73 AA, 6.53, 10.1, 9.2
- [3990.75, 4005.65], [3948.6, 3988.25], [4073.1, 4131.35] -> -4.17 AA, 7.14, 10.2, 7.82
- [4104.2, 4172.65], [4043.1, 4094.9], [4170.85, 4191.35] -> -3.17 AA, 10.2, 10.2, 10.2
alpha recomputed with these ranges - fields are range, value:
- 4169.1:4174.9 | 10.1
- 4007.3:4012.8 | 10.3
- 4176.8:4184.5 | 10.4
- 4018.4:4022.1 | 10.2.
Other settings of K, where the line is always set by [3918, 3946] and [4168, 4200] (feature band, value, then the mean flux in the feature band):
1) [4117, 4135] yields -2.6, 10.4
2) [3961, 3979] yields 2.4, 5.2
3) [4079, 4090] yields -3.0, 10.6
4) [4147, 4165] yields -2.0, 10.8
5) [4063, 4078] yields -3.0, 9.62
